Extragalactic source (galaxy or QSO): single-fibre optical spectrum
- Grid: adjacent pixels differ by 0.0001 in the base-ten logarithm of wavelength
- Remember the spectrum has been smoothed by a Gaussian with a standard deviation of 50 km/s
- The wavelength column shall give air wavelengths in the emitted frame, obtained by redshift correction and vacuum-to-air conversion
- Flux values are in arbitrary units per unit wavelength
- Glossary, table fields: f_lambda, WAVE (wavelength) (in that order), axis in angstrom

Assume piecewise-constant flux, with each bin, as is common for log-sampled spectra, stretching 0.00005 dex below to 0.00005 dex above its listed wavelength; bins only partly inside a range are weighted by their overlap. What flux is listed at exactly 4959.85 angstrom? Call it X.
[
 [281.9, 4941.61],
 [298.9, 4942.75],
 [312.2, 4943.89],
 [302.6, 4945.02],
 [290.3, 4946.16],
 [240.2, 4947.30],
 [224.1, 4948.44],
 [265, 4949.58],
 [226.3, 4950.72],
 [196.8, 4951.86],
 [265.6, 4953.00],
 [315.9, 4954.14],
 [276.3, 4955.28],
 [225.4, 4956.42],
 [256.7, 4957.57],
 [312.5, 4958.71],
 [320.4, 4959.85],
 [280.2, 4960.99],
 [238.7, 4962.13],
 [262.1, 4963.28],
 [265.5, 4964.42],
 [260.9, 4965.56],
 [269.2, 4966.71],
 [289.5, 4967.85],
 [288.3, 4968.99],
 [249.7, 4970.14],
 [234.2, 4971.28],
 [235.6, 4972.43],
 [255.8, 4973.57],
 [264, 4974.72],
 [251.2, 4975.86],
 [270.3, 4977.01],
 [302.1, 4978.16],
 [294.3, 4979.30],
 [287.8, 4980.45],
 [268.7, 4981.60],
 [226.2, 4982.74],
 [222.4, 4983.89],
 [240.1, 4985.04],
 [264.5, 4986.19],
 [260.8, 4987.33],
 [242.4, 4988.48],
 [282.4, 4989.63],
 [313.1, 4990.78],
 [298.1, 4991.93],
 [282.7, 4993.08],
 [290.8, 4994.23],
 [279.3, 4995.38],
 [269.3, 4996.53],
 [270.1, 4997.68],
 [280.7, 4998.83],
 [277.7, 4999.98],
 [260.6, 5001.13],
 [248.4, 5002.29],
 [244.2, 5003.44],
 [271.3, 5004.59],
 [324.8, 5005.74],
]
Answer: 320.4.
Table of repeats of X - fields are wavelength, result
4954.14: 315.9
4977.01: 270.3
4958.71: 312.5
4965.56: 260.9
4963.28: 262.1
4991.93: 298.1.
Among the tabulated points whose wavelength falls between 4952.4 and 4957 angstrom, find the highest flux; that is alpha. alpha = 315.9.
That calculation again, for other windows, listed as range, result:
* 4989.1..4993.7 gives 313.1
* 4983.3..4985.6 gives 240.1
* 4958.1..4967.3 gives 320.4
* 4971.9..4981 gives 302.1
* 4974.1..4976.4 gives 264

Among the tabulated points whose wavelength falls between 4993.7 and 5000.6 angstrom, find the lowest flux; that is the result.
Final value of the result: 269.3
